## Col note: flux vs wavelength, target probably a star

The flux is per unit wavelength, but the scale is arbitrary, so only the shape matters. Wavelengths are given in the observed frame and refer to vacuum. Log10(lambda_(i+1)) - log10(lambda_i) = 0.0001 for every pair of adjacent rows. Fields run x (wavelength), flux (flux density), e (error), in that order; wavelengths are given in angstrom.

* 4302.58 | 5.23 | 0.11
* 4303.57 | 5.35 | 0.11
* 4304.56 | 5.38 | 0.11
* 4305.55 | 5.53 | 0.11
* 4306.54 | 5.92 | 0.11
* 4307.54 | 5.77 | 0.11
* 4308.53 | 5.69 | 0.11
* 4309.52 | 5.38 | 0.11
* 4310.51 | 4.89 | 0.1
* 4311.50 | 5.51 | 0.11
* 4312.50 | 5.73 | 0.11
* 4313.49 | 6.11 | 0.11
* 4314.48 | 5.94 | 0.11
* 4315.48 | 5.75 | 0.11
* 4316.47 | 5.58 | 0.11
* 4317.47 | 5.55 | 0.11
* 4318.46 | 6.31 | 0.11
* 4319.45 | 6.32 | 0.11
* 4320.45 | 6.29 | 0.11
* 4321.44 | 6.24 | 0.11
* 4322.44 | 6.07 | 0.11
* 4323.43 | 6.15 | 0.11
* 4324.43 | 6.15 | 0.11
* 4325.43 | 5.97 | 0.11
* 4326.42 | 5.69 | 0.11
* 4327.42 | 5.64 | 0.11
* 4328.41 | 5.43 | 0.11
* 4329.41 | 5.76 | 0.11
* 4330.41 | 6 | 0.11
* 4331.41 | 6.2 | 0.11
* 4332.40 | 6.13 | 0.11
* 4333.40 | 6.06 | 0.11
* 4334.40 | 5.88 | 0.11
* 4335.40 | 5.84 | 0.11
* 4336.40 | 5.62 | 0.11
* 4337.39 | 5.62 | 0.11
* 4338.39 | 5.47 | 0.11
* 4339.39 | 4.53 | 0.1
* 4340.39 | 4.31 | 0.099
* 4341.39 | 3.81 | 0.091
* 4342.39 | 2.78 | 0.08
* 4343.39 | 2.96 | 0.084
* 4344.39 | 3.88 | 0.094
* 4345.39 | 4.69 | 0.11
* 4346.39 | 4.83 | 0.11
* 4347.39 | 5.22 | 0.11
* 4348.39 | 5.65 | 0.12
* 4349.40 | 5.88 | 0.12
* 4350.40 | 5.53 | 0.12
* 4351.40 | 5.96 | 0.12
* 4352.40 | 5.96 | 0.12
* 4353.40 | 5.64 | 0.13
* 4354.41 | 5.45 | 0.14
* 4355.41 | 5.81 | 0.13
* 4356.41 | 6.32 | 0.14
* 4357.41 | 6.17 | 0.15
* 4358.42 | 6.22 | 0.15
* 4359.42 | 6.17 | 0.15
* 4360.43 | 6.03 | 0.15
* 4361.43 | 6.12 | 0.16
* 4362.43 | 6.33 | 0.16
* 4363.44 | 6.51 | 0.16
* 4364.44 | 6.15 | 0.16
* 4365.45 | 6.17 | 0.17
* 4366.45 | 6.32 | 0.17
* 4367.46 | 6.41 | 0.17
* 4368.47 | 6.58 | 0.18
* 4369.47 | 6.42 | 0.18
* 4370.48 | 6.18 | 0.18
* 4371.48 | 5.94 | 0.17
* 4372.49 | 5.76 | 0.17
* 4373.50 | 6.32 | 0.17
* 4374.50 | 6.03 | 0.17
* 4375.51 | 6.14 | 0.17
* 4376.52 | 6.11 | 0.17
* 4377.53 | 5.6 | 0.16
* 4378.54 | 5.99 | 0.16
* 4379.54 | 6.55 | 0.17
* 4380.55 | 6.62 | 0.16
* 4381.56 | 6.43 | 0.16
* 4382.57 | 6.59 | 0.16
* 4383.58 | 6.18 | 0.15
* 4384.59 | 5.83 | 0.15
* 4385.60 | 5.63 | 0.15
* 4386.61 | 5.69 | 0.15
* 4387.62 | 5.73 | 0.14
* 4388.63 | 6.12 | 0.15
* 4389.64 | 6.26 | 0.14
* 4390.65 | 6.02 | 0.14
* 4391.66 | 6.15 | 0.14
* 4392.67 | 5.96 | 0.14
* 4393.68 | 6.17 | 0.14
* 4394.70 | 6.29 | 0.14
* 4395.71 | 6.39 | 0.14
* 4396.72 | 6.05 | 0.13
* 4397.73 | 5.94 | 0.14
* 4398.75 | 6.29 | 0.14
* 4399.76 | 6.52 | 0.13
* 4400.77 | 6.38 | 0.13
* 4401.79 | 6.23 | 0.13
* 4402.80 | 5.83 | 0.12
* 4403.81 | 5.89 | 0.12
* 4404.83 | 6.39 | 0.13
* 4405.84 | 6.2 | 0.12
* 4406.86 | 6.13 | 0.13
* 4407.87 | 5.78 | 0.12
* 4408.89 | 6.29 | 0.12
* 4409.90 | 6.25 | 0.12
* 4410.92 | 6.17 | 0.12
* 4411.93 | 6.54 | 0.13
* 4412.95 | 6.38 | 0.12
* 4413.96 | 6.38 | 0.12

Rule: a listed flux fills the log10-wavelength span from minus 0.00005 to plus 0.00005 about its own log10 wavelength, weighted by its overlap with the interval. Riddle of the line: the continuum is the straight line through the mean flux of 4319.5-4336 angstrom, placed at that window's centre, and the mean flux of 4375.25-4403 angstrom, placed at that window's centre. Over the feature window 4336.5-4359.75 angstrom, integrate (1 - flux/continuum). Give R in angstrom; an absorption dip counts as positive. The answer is 3.3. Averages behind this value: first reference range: 5.97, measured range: 5.17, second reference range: 6.13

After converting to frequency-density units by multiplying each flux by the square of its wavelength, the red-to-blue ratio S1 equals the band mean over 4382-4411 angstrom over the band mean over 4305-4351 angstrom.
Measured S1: 1.15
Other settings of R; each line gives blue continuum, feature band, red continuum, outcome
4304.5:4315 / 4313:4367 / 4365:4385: 2.2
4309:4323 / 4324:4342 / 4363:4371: 1.4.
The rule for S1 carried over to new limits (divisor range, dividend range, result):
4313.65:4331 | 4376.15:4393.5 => 1.06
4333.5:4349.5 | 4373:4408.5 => 1.30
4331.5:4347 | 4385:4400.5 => 1.28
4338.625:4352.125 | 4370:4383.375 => 1.34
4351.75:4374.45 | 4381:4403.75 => 1.01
